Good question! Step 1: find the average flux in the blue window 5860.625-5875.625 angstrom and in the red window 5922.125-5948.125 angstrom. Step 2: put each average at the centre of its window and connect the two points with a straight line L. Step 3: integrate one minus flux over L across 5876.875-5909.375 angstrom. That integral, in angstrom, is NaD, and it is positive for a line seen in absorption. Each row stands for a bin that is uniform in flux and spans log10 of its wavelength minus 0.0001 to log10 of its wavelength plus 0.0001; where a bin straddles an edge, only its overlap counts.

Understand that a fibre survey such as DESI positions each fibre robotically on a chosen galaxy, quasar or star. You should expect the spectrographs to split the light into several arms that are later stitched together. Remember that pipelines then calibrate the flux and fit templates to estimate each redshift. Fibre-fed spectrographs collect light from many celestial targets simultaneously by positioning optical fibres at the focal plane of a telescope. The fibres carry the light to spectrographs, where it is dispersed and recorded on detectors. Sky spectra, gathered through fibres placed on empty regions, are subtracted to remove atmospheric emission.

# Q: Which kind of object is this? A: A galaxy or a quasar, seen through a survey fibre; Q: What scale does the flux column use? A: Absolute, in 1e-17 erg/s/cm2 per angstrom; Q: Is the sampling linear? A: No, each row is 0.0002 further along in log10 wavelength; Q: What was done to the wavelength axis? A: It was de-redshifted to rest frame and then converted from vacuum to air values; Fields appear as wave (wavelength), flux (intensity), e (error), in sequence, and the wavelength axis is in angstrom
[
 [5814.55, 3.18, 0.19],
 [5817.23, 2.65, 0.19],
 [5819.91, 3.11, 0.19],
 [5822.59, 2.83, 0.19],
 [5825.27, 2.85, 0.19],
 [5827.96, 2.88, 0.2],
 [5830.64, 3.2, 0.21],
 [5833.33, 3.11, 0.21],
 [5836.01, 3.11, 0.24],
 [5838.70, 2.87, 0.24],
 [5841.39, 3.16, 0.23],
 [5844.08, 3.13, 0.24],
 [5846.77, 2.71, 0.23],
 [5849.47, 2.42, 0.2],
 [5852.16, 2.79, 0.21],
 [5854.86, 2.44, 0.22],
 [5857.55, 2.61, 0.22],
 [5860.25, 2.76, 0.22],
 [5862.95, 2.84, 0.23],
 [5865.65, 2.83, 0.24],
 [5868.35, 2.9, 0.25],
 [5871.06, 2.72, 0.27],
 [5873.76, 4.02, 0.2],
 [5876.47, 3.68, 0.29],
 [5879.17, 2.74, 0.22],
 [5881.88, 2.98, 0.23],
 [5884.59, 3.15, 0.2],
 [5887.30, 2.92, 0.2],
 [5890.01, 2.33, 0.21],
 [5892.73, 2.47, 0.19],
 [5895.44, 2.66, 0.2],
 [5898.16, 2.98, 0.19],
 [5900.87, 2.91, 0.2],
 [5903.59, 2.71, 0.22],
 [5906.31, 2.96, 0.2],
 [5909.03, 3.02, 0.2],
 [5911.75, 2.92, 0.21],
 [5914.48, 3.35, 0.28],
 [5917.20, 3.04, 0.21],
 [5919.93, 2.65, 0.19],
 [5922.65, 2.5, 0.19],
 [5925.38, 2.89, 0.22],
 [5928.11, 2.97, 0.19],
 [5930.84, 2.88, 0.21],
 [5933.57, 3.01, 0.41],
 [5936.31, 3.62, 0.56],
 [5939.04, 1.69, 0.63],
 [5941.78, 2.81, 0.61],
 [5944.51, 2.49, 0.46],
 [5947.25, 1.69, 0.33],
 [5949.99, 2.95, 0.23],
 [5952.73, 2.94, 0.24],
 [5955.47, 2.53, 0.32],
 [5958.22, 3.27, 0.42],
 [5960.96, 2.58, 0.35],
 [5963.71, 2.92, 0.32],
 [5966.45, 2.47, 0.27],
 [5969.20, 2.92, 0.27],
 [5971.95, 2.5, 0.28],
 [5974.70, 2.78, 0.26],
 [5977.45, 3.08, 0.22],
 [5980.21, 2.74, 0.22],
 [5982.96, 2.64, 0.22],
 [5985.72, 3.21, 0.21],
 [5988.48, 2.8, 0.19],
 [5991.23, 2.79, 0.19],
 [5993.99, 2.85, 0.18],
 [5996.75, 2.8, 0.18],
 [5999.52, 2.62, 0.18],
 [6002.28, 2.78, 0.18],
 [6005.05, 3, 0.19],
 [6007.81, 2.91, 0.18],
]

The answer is 0.90 angstrom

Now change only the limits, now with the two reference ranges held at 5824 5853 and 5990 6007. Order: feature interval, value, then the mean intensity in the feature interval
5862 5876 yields -0.96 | 3.11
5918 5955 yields 2.04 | 2.7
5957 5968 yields 0.13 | 2.81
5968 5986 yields 0.07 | 2.81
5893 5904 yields 0.37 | 2.79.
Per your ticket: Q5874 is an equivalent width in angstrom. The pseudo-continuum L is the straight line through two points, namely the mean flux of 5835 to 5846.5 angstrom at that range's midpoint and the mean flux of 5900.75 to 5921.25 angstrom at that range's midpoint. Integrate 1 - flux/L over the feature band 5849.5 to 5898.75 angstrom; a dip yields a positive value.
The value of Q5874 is 2.1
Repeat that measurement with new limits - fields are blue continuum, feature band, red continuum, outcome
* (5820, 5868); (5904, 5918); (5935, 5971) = -1.5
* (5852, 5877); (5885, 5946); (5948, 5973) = 0.8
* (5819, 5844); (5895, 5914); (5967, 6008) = 0.1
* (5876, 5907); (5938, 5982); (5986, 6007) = 2.8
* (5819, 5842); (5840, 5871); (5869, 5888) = 3.1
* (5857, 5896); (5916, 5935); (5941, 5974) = -0.5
